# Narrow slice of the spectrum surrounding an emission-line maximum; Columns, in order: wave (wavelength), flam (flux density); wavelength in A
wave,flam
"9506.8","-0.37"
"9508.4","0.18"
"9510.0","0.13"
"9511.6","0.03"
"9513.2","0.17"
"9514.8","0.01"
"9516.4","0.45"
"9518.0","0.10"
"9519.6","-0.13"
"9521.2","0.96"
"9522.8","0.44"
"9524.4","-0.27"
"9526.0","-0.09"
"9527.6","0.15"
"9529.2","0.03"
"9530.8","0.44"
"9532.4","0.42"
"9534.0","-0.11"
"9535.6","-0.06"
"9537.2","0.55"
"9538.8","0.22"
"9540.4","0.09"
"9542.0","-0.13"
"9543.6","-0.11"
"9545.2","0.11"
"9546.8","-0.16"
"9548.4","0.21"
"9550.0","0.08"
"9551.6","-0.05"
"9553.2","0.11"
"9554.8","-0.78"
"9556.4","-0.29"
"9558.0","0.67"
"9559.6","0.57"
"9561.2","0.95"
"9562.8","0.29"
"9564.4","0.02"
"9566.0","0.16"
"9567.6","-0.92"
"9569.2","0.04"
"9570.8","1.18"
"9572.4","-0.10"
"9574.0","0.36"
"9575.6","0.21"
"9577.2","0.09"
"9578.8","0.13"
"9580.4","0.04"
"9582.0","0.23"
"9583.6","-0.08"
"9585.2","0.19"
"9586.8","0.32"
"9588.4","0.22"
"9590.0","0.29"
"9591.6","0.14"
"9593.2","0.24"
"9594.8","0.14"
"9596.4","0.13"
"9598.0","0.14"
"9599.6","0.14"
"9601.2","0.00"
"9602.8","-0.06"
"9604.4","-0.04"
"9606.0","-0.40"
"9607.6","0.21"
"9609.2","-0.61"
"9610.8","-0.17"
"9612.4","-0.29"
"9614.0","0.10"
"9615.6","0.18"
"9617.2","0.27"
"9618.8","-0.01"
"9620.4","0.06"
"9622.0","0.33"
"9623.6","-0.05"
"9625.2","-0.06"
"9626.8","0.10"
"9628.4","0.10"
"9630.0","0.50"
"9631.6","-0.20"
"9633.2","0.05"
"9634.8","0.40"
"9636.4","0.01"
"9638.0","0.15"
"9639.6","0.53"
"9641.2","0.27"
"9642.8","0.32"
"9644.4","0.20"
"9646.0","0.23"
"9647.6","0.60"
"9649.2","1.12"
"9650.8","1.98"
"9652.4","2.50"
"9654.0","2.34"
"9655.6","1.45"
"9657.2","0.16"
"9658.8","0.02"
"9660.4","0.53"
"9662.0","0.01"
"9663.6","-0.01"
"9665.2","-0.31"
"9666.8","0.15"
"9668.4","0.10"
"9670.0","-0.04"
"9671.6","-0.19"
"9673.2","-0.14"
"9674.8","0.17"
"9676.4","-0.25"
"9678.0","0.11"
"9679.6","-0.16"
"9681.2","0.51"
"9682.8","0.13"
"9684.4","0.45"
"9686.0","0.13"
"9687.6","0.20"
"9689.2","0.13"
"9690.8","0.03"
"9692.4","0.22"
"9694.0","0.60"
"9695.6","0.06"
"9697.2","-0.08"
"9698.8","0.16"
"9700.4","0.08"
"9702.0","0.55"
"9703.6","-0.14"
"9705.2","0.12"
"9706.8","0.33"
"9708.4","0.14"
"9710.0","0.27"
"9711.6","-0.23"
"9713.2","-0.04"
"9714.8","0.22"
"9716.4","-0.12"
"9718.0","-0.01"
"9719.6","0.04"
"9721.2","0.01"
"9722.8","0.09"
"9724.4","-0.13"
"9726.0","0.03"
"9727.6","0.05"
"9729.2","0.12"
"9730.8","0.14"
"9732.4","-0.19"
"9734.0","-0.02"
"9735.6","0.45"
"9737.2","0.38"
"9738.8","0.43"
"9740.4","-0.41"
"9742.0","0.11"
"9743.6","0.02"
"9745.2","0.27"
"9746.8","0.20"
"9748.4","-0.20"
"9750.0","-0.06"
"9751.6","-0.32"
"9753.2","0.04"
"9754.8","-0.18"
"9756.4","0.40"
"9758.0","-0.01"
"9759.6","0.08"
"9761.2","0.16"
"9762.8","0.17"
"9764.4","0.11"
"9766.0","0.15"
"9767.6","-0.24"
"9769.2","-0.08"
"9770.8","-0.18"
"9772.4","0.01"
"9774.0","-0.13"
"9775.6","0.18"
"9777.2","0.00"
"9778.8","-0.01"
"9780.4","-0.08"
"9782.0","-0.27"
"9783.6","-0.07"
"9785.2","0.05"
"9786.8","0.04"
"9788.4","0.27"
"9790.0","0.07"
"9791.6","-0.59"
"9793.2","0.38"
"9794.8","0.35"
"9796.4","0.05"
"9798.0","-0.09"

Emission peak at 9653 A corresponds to [O III] 5007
